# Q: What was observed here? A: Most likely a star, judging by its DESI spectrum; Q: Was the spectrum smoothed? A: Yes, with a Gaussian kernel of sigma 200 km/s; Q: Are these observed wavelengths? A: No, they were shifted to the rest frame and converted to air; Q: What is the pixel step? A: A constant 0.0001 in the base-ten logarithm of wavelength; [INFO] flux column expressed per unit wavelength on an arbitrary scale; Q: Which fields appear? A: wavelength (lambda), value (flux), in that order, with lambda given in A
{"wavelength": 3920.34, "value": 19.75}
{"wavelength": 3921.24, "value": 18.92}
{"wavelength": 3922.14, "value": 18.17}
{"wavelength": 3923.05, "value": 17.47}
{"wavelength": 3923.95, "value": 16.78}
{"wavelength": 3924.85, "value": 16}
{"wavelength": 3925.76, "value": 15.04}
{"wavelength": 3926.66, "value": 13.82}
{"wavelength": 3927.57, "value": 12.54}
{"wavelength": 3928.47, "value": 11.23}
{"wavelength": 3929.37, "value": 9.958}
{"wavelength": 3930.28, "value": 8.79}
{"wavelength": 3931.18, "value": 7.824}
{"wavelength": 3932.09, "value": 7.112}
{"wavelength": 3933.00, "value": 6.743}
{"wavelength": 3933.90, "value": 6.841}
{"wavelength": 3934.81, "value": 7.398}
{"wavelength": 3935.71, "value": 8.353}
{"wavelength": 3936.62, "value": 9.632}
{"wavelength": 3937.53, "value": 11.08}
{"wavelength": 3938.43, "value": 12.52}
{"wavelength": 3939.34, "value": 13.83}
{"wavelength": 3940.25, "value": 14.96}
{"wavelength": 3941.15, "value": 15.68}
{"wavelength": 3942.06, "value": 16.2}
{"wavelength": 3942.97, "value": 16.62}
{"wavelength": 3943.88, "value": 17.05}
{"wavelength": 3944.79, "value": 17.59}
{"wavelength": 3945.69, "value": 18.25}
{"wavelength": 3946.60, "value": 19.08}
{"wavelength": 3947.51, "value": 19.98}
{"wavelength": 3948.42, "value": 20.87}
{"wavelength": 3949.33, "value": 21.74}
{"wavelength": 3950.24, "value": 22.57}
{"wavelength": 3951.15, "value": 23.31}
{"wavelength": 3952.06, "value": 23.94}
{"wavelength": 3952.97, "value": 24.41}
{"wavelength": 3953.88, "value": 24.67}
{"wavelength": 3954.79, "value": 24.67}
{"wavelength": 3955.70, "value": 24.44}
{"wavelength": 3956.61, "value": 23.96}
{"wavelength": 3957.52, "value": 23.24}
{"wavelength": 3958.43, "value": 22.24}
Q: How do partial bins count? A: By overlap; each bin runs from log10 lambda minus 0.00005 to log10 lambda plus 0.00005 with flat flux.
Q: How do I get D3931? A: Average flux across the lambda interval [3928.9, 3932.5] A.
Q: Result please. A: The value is 8.45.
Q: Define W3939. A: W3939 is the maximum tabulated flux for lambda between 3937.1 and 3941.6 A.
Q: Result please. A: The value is 15.68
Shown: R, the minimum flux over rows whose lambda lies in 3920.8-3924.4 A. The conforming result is 16.78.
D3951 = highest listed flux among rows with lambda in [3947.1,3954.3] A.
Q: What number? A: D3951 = 24.67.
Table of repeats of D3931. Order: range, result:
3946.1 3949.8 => 20.4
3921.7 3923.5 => 17.8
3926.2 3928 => 13.2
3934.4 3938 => 9.17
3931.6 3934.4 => 6.9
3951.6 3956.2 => 24.4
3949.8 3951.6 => 22.9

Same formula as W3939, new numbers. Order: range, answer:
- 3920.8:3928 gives 18.92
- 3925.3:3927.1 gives 15.04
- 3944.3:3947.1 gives 19.08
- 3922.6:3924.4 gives 17.47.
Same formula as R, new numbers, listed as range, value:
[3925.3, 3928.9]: 11.23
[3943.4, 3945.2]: 17.05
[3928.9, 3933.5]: 6.743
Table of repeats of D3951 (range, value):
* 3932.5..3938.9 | 12.52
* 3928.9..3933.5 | 9.958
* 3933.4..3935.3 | 7.398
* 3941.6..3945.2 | 17.59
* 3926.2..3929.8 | 13.82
